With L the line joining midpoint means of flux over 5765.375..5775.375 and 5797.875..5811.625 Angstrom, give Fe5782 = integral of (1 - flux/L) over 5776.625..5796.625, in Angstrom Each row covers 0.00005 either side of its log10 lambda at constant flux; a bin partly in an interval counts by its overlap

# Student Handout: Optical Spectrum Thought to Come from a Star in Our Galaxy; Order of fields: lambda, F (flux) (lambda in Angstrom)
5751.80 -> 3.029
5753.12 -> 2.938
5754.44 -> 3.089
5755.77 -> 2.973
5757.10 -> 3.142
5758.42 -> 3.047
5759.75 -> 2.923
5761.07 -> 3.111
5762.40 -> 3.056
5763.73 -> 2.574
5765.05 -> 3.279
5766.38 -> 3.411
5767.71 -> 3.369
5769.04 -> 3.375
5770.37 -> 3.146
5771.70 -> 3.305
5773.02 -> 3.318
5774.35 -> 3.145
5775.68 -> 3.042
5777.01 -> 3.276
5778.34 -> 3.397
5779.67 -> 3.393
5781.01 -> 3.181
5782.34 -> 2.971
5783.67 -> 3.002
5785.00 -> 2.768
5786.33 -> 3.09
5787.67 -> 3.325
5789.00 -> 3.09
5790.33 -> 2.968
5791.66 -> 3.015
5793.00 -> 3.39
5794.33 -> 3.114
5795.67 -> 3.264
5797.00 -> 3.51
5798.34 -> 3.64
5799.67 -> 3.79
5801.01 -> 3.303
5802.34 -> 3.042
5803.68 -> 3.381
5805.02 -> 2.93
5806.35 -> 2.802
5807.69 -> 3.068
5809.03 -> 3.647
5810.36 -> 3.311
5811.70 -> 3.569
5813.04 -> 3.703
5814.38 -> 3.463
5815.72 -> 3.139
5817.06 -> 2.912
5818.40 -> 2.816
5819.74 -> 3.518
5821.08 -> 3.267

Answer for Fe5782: 0.85 Angstrom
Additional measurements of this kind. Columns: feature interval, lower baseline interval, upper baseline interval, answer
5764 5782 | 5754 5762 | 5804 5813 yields -0.9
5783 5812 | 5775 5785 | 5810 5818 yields 0.2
